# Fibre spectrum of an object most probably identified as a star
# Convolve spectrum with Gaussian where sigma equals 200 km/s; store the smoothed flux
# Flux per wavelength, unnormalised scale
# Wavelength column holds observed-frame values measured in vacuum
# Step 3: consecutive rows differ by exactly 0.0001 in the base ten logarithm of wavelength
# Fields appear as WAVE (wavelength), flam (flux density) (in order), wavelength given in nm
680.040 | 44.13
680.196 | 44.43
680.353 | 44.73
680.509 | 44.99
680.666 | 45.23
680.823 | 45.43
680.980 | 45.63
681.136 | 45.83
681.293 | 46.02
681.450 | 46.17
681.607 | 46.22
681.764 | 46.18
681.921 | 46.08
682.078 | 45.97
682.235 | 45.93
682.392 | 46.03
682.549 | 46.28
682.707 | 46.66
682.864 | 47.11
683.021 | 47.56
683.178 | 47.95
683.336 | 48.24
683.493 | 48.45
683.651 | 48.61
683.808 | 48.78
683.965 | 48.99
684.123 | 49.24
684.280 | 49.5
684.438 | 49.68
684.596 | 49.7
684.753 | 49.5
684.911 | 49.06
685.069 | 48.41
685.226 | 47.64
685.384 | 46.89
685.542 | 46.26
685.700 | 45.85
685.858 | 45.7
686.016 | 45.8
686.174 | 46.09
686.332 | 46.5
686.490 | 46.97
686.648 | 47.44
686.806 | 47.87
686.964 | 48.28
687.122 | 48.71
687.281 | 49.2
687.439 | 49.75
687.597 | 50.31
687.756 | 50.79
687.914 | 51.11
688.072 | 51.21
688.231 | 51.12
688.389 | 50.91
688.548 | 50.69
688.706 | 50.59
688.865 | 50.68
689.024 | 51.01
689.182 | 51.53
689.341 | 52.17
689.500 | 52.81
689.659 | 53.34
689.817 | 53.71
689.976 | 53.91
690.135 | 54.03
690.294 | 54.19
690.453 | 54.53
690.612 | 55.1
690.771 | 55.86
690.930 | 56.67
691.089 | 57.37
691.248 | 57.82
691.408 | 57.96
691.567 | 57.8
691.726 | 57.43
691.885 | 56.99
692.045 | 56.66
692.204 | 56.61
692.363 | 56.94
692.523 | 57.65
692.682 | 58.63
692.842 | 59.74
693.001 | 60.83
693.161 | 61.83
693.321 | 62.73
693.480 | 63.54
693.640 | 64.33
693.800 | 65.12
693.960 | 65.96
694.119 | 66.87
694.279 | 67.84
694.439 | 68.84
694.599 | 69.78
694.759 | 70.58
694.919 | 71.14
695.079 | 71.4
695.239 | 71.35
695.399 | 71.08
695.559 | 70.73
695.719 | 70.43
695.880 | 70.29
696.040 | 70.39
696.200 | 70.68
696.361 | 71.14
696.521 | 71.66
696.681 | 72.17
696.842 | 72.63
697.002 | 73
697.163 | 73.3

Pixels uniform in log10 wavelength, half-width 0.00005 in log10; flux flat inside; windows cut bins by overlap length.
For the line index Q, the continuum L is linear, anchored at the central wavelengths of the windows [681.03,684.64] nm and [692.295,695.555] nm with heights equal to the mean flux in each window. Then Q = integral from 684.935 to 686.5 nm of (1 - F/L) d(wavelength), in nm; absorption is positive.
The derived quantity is 0.16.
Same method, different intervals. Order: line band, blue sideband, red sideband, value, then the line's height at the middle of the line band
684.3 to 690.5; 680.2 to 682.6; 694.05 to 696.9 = 0.707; 56.3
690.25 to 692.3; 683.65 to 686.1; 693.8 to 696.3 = 0.169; 61.7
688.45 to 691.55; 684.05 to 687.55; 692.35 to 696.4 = 0.171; 57.1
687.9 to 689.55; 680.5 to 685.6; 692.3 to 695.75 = 0.163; 56.9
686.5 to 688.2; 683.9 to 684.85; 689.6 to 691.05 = 0.087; 52.1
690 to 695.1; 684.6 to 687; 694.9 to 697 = 0.199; 63.2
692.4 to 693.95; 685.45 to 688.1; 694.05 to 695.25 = 0.093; 65.6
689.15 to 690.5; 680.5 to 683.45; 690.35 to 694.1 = 0.066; 56.2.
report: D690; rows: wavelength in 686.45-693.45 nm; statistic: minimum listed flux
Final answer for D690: 46.97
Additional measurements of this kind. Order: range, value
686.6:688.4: 47.44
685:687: 45.7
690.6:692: 55.1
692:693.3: 56.61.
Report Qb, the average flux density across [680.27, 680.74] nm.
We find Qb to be 45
